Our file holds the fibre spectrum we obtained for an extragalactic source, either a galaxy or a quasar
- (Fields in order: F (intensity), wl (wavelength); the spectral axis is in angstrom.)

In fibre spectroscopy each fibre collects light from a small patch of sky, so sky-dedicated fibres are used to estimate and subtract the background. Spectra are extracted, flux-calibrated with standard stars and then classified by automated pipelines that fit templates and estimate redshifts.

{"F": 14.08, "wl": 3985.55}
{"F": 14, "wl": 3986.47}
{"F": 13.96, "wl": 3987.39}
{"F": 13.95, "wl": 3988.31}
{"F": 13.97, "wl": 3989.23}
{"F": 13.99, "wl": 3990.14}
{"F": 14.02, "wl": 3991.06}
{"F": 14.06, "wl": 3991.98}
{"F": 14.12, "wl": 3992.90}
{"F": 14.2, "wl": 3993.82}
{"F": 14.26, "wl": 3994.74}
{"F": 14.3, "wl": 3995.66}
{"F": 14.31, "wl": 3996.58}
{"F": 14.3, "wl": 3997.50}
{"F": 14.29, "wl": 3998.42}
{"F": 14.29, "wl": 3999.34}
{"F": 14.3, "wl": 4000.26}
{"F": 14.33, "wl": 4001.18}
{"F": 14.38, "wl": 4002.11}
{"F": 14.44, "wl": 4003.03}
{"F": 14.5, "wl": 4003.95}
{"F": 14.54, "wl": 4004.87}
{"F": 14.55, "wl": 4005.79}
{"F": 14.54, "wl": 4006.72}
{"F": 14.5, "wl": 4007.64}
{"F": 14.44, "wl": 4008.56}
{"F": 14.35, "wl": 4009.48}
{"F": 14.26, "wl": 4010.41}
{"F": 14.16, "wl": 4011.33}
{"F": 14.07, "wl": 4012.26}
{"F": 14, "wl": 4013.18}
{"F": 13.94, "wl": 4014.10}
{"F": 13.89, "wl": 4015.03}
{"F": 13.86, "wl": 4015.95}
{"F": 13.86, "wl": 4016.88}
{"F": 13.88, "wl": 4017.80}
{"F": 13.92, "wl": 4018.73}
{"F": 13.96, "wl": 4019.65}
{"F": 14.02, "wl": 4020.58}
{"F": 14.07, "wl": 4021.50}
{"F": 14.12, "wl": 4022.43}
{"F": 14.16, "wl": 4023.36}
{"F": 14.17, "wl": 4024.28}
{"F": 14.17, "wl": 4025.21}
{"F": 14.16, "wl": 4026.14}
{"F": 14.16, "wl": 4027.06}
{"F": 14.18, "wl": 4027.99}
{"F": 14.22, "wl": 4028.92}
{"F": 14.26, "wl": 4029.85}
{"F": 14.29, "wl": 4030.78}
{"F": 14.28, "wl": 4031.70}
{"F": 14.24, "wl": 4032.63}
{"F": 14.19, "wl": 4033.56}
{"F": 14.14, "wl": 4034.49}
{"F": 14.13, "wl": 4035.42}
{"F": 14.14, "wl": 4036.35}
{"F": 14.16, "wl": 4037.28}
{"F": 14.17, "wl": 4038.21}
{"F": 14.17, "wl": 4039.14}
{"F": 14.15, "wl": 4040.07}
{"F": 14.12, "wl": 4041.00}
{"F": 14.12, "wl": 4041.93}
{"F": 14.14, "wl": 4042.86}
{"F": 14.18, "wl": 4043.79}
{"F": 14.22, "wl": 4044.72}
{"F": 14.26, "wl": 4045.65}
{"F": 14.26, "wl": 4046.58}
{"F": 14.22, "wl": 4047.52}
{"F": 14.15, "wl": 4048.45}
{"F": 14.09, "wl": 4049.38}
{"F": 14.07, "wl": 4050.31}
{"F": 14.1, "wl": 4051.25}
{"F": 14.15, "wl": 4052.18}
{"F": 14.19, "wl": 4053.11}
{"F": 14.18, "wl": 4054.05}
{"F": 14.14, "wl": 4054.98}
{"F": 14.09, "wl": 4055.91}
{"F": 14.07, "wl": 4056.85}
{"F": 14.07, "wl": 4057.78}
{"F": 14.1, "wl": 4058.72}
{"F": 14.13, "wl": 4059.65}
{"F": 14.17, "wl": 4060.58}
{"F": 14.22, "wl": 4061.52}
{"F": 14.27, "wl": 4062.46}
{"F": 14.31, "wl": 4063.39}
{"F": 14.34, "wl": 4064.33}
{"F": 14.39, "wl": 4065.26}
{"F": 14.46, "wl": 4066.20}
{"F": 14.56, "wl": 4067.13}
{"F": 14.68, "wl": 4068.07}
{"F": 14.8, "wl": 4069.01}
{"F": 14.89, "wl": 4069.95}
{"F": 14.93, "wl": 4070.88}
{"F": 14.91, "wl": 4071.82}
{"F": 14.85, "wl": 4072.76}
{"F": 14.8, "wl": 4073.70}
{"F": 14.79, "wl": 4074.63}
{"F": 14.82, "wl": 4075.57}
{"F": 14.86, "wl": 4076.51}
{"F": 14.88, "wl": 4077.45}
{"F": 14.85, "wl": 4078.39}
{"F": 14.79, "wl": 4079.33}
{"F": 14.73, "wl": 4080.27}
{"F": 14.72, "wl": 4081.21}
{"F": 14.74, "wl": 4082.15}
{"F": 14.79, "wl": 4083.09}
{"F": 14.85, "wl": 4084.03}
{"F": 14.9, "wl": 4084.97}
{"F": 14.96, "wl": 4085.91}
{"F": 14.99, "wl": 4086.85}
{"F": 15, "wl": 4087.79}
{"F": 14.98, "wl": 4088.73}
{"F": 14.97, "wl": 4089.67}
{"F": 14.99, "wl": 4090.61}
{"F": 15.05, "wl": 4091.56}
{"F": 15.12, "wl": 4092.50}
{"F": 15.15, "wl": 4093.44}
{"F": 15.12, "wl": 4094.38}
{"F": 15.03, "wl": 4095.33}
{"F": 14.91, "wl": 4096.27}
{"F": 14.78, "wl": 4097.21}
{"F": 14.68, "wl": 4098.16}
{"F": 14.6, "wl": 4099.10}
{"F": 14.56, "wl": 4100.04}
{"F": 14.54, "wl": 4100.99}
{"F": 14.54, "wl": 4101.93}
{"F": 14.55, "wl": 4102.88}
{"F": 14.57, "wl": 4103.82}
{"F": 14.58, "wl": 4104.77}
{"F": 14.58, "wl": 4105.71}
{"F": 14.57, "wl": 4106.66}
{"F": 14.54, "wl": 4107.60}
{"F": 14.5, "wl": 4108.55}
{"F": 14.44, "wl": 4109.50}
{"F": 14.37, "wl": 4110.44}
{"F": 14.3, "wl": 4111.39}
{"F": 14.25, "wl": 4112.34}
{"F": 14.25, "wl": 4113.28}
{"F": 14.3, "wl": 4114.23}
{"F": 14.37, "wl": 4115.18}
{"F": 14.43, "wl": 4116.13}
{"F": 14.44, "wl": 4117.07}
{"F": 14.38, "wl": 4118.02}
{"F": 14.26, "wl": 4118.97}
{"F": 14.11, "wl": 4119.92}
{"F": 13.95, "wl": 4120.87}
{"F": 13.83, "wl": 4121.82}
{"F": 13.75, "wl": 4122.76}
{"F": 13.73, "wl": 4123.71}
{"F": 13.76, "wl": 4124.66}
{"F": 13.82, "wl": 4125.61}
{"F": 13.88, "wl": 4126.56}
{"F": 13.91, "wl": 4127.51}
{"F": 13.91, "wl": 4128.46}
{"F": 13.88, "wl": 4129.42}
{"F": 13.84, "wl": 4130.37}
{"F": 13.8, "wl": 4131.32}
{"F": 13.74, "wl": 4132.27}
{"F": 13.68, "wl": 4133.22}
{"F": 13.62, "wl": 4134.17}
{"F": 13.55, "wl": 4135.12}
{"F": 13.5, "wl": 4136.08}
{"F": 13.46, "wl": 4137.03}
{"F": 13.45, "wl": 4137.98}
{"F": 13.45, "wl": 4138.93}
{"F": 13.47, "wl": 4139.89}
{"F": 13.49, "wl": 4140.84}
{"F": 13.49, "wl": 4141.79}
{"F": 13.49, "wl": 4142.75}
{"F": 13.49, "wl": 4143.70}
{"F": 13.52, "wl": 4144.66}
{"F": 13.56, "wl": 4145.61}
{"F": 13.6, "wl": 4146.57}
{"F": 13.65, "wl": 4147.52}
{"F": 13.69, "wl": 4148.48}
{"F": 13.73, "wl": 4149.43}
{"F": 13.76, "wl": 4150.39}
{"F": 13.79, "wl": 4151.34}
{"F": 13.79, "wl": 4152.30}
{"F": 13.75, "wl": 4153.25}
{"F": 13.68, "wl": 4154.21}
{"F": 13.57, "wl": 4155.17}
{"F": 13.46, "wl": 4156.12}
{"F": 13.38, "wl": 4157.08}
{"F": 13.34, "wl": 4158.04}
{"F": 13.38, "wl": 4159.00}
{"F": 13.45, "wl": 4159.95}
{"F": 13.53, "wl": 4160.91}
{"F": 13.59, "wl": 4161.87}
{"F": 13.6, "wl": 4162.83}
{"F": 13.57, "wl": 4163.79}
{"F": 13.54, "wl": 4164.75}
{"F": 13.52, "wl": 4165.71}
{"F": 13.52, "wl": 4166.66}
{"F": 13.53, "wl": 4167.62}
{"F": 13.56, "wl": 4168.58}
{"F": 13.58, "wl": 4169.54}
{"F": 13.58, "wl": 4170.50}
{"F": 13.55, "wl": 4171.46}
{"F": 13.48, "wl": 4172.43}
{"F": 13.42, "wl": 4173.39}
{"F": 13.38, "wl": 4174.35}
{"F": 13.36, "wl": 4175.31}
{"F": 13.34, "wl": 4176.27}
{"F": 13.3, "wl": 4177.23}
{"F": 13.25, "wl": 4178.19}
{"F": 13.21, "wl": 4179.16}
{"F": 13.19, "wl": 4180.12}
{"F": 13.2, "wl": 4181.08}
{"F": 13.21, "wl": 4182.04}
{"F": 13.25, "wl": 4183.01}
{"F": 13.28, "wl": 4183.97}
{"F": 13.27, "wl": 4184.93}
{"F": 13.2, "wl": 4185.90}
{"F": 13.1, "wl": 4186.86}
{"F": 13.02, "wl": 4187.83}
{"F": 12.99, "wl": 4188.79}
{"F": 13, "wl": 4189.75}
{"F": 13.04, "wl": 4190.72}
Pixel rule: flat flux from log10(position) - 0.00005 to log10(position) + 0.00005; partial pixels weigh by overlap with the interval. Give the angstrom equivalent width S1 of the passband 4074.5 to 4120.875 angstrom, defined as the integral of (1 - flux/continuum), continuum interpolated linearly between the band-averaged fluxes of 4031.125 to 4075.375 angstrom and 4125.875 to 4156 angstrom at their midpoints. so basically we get -2.32 angstrom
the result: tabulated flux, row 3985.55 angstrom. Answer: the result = 14.08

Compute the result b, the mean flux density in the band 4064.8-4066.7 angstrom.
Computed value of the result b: 14.4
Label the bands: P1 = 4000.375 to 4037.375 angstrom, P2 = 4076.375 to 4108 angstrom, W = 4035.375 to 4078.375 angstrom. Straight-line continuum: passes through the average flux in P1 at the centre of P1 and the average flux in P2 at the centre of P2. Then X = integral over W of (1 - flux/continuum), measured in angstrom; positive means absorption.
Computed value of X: 0.5 angstrom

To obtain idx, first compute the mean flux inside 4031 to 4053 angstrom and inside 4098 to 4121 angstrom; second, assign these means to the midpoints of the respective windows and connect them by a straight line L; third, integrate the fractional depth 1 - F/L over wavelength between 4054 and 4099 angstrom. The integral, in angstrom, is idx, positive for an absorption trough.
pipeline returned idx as -1.2 angstrom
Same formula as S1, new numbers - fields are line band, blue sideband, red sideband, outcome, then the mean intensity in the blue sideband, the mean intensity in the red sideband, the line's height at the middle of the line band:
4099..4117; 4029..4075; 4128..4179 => -0.7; 14.3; 13.6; 13.9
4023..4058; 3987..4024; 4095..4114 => 0.3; 14.2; 14.6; 14.3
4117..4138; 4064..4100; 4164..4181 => 0.4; 14.8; 13.4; 14.1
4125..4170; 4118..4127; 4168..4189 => 0.1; 13.9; 13.3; 13.7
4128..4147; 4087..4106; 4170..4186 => 0.6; 14.8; 13.3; 14.1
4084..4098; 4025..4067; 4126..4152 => -1.1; 14.2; 13.6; 13.9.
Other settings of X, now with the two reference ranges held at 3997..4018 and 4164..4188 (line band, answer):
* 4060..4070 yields -0.4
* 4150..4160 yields -0.1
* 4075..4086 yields -0.8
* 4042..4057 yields -0.1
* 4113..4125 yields -0.4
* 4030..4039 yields -0.1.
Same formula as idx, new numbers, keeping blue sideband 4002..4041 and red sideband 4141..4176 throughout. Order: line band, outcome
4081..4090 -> -0.7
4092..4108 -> -1.1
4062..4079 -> -0.9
